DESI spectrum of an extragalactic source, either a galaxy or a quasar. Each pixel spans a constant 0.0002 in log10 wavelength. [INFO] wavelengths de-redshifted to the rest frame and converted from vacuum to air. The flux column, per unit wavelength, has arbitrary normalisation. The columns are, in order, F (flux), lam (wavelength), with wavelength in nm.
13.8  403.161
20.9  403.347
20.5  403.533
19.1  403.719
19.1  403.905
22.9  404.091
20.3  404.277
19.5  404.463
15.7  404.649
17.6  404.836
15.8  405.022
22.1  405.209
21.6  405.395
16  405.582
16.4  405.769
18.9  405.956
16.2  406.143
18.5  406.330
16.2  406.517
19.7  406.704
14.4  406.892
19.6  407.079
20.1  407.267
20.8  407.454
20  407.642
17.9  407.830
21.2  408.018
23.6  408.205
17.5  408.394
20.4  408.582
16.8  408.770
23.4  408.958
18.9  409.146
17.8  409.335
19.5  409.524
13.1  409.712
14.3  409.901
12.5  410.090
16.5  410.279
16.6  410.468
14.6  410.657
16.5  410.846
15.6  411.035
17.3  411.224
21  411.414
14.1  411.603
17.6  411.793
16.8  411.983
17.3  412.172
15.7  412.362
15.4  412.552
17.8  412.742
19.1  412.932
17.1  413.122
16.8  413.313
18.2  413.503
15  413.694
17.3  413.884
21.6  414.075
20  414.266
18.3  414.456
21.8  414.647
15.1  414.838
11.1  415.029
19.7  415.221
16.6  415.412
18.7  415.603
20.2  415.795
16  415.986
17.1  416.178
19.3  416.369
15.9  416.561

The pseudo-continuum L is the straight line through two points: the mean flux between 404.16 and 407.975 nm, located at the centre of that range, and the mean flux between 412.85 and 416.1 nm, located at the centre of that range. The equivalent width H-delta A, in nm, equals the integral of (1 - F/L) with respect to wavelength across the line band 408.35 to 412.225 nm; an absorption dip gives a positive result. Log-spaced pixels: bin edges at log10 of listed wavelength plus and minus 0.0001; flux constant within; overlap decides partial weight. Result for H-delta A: 0.23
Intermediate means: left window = 18.4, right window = 17.8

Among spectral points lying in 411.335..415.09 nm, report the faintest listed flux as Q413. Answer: 11.1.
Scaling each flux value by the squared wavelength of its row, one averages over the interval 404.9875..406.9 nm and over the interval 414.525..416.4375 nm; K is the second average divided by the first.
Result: 1.02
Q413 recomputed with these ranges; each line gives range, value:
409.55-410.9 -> 12.5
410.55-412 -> 14.1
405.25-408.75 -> 14.4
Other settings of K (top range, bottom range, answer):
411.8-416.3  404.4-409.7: 0.97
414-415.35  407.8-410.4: 1.03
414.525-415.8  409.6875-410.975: 1.19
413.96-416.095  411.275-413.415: 1.07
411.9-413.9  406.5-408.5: 0.90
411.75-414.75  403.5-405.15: 0.99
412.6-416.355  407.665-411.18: 1.03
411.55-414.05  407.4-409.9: 0.91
